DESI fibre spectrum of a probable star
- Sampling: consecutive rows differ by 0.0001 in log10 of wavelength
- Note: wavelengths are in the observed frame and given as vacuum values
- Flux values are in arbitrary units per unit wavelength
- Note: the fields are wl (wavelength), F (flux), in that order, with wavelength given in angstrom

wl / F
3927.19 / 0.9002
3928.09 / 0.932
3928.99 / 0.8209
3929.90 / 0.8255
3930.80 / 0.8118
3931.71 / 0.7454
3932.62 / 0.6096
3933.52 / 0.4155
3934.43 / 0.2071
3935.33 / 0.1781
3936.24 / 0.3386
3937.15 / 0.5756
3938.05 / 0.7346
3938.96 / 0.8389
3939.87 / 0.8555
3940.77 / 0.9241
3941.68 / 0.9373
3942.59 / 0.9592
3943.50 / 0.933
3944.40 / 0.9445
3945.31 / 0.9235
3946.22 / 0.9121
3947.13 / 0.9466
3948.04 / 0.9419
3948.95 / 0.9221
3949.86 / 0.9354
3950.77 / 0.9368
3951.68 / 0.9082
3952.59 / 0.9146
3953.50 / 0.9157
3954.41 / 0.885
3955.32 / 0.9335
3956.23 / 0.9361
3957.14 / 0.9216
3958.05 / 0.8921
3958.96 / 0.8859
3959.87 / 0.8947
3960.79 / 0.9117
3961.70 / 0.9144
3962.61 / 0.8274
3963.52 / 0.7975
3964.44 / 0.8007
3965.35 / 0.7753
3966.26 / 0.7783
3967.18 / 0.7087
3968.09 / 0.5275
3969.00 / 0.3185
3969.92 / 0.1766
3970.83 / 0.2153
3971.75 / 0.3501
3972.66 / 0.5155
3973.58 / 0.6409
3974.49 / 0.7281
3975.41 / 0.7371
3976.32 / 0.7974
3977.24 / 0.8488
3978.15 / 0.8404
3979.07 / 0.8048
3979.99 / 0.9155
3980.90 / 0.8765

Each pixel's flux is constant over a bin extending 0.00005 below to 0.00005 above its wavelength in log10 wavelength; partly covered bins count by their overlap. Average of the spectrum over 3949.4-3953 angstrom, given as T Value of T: 0.924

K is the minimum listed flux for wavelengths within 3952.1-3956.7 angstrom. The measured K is 0.885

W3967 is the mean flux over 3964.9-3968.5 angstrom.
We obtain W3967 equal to 0.7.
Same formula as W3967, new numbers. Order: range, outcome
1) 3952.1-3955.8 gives 0.913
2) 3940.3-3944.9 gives 0.94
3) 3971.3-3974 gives 0.501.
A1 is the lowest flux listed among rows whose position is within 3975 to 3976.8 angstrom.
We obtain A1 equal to 0.7371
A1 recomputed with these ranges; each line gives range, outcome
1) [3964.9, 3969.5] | 0.3185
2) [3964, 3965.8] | 0.7753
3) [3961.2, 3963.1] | 0.8274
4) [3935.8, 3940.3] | 0.3386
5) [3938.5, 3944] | 0.8389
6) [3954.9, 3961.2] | 0.8859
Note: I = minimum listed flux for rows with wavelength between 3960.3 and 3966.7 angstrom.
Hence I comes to 0.7753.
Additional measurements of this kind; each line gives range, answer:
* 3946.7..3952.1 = 0.9082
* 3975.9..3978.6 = 0.7974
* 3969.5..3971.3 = 0.1766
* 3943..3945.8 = 0.9235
